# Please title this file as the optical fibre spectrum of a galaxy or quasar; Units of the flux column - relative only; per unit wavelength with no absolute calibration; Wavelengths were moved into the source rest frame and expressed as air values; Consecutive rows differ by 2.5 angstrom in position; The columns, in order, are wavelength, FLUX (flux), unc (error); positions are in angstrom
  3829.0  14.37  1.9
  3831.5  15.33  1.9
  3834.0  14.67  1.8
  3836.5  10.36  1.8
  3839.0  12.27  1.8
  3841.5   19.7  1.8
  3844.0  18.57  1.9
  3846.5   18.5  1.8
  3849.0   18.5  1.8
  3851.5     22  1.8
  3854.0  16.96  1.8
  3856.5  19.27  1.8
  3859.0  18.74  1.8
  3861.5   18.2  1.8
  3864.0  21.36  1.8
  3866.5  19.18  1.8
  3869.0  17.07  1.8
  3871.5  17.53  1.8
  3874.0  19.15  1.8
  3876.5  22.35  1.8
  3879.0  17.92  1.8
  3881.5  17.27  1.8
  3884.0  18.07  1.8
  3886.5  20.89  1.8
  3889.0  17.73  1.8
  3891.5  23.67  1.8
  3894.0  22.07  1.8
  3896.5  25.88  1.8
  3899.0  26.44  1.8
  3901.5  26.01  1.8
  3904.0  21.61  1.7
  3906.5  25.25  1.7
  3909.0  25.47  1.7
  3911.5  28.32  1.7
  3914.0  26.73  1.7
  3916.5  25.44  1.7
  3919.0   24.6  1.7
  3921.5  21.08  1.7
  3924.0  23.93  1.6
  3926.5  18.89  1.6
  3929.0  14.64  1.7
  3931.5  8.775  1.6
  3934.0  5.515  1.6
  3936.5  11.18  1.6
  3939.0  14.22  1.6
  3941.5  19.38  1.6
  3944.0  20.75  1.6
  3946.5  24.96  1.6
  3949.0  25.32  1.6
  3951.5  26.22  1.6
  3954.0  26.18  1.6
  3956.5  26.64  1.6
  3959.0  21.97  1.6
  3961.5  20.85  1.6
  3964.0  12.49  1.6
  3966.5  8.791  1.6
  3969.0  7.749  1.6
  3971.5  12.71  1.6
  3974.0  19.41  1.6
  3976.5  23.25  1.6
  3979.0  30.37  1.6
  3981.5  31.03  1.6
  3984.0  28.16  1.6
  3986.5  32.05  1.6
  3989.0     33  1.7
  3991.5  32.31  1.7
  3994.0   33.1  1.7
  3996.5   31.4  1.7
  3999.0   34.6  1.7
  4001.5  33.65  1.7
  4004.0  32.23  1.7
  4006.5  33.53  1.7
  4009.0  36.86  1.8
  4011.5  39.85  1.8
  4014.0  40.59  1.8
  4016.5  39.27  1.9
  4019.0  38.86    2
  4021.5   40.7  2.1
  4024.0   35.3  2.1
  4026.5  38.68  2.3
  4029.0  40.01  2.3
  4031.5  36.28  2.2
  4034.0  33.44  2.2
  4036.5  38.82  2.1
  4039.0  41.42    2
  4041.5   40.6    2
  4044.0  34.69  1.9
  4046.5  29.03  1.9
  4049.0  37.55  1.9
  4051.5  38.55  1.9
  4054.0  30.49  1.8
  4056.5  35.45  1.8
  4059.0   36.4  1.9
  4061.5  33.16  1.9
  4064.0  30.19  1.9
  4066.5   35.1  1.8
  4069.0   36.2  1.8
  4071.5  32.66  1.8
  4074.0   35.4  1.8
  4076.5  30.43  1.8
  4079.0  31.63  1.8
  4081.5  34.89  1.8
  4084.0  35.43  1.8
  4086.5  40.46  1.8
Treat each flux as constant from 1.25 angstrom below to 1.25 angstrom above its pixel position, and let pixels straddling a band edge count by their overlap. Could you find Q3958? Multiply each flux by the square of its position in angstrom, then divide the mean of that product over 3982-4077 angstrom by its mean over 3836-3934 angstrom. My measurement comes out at 1.9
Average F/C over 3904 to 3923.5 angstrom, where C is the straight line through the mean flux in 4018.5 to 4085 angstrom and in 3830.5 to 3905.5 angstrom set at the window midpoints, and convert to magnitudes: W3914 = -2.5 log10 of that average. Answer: -0.075 mag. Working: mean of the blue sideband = 19.3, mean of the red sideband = 35.6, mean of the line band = 25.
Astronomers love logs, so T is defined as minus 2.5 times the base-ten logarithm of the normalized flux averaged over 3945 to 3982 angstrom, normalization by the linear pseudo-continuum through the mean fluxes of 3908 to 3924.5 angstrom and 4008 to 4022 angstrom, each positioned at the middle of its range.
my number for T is 0.45 mag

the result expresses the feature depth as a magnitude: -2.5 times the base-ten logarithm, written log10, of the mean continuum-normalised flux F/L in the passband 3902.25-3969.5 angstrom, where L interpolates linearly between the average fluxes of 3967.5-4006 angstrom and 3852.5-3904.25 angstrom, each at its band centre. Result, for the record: 0.194 mag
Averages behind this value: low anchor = 20.3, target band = 20.1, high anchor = 27.7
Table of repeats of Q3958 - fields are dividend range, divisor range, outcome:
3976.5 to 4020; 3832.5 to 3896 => 1.95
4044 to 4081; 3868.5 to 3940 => 1.80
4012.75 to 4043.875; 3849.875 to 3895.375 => 2.15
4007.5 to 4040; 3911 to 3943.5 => 2.18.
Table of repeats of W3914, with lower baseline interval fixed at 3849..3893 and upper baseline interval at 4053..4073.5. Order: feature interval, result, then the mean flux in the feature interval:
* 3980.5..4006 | -0.132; 32.2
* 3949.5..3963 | 0.064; 24.2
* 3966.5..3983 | 0.338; 20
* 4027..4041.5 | -0.207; 38.3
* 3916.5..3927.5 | 0.024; 22.6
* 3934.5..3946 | 0.450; 16.2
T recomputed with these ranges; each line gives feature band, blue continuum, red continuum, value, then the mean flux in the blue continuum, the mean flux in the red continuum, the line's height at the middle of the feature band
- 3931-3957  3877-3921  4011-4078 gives 0.39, 23.1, 36.2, 27.1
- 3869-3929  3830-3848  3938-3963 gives -0.14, 15.7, 22.6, 19.4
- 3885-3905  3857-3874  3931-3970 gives -0.24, 18.7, 17.8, 18.4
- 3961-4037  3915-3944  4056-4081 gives -0.18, 17.3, 33.6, 25.5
